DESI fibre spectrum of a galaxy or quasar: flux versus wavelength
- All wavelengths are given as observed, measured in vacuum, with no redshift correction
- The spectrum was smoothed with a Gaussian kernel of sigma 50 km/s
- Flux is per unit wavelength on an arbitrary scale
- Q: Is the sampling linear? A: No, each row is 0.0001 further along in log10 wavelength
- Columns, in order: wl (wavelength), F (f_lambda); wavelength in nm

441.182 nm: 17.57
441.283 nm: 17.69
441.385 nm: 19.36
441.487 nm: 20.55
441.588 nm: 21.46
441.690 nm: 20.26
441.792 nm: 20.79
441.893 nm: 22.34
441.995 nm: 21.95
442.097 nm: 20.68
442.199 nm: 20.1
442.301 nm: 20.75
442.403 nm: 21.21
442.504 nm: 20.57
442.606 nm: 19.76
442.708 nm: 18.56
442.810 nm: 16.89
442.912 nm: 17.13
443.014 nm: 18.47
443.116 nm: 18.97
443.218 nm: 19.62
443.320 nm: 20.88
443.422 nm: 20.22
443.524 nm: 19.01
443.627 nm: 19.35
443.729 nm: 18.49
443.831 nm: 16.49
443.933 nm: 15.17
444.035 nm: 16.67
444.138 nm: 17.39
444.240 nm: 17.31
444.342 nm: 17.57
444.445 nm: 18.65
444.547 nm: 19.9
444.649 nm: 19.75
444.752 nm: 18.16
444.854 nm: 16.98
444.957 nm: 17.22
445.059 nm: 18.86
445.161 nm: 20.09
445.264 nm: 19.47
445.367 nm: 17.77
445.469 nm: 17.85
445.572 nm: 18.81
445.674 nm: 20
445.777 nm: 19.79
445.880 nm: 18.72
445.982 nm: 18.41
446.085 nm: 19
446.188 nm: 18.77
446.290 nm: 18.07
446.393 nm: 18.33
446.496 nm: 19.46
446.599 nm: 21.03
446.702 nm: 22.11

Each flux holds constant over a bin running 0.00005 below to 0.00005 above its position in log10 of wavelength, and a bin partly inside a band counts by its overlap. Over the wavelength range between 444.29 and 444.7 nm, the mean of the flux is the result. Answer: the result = 19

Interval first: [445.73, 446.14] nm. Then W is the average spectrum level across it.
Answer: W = 19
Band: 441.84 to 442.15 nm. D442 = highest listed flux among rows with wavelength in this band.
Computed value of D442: 22.34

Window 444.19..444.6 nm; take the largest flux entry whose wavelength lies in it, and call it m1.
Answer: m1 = 19.9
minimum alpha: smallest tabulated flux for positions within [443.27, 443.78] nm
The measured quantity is 18.49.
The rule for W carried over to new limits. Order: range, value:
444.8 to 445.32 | 18.5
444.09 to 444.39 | 17.5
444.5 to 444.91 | 18.7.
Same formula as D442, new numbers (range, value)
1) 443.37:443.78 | 20.22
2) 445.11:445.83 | 20.09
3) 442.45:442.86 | 20.57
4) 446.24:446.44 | 18.33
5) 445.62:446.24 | 20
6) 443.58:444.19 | 19.35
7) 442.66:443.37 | 20.88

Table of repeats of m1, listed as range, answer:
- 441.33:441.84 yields 21.46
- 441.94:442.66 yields 21.95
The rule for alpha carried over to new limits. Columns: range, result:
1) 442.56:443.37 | 16.89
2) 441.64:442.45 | 20.1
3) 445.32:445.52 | 17.77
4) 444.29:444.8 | 17.57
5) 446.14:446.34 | 18.07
